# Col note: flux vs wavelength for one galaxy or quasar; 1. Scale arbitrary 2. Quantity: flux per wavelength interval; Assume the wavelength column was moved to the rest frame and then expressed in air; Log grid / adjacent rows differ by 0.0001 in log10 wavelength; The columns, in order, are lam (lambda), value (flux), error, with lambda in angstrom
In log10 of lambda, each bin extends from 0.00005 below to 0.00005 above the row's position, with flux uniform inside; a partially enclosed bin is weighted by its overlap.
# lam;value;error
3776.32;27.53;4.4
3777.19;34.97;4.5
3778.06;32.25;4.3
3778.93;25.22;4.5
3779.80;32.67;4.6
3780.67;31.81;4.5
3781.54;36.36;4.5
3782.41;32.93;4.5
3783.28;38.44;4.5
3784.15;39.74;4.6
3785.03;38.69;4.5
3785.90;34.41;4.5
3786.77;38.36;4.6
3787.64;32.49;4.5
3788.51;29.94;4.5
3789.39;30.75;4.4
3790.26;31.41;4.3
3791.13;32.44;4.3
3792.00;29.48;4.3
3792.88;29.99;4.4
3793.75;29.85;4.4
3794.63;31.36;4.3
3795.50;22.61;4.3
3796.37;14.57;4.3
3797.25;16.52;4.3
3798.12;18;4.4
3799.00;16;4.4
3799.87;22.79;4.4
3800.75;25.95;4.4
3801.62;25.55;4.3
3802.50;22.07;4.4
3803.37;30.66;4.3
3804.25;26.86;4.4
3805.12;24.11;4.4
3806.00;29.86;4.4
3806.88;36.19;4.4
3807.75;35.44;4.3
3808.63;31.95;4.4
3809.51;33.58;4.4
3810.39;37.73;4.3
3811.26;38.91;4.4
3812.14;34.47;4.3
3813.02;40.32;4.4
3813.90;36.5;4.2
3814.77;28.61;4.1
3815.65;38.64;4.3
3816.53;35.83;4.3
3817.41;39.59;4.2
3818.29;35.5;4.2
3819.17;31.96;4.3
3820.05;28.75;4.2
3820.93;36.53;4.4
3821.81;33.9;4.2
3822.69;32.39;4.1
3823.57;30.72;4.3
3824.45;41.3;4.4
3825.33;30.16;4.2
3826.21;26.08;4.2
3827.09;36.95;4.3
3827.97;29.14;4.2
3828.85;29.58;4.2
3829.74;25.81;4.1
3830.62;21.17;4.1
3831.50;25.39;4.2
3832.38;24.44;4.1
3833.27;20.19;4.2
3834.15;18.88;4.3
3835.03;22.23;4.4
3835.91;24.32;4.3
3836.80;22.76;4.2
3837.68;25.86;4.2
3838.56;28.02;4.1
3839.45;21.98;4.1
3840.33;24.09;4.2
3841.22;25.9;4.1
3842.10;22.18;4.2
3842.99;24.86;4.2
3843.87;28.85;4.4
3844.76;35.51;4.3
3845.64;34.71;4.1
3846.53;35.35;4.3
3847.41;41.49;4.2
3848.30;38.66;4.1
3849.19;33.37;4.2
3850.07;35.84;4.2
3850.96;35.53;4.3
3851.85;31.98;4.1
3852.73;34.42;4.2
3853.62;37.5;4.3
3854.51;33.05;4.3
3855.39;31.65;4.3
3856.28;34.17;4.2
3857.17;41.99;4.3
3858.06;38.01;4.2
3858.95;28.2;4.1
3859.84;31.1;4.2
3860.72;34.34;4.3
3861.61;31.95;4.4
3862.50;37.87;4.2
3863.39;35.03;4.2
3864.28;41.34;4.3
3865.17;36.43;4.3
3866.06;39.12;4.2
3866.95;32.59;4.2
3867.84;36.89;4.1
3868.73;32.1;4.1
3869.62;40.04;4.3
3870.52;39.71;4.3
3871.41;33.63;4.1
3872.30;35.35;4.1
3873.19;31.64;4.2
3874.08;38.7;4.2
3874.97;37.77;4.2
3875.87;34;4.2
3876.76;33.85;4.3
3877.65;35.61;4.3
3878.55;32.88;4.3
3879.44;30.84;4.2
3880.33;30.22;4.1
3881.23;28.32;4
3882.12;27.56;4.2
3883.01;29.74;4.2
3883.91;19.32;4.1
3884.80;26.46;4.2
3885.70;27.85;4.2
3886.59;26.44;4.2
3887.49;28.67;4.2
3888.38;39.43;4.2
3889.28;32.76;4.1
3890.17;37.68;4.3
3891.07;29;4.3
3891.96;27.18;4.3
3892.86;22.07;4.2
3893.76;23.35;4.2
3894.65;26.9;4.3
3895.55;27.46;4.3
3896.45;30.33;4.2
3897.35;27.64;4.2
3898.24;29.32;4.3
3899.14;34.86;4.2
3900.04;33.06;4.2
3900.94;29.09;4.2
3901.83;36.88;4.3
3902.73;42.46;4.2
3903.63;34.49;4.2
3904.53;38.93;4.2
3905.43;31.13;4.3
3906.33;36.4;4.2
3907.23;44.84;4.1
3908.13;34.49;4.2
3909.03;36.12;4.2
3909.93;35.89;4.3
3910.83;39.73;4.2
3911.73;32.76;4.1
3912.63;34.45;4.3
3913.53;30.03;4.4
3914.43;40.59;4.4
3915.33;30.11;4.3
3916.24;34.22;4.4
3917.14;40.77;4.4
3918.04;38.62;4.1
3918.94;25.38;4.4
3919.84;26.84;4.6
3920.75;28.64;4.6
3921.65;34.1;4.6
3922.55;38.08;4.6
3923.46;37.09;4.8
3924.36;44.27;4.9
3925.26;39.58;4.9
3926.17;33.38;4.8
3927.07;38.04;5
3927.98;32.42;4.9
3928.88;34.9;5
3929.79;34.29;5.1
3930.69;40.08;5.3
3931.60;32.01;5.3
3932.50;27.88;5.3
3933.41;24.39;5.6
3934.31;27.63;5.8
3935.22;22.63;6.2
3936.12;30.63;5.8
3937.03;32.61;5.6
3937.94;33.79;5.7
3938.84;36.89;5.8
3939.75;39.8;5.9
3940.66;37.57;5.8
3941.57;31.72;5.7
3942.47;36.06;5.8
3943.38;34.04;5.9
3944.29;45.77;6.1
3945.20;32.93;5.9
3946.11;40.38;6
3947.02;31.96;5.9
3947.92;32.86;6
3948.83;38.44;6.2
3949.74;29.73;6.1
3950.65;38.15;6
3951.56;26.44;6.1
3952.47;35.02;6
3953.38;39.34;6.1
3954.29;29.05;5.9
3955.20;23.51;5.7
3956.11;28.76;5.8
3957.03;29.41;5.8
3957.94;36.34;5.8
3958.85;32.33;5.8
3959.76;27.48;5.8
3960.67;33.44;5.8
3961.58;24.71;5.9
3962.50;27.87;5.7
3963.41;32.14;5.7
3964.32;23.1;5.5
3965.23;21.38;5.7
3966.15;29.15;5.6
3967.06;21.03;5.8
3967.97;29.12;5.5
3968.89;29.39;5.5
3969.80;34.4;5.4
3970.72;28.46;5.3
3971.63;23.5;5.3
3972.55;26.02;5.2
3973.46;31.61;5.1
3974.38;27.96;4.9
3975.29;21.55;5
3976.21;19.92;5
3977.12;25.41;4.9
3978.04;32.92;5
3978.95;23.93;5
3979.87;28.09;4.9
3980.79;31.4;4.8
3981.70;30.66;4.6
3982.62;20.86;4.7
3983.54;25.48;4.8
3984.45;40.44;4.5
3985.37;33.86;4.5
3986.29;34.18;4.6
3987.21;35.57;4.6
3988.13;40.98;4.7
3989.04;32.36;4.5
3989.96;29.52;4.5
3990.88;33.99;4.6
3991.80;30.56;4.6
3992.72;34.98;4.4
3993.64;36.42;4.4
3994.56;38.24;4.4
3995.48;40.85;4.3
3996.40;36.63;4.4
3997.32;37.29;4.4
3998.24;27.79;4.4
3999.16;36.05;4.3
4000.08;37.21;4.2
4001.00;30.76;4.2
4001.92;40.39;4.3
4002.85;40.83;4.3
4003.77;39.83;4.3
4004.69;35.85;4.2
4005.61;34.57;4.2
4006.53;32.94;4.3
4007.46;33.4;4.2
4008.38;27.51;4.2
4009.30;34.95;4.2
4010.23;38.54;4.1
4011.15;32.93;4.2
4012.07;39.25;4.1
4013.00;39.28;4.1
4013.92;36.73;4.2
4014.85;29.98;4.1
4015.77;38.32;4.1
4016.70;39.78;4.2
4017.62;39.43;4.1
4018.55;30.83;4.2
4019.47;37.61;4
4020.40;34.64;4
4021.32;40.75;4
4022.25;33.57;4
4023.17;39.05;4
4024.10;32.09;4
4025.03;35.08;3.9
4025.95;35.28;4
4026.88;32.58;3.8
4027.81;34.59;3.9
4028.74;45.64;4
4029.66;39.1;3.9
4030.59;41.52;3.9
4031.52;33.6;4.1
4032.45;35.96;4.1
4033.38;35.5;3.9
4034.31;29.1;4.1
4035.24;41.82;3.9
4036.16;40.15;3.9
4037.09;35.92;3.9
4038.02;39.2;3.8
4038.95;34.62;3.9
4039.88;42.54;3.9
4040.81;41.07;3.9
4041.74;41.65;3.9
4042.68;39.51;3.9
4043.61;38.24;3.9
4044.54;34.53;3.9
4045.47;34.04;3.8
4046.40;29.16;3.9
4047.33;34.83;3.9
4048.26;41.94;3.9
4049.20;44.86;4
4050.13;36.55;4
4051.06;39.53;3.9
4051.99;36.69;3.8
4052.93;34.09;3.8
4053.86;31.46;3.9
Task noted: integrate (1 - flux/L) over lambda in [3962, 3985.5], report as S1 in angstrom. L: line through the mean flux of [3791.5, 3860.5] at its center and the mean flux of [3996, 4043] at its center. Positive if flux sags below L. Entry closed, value 5.0 angstrom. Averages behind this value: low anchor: 30.1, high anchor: 36.5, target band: 27.6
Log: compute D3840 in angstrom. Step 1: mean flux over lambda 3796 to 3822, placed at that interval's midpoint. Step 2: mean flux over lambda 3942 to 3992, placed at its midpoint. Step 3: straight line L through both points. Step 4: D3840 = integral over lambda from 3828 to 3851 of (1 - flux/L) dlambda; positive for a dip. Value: 1.9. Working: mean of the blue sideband 30.3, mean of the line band 27.9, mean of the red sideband 30.6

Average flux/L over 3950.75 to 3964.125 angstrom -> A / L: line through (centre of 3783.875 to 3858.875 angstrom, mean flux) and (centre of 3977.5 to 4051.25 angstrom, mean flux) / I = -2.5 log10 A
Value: 0.12 mag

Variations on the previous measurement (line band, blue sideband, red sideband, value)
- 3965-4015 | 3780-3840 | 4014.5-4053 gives 0.11 mag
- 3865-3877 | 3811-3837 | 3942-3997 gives -0.16 mag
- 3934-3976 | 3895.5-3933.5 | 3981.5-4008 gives 0.12 mag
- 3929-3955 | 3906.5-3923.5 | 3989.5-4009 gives 0.04 mag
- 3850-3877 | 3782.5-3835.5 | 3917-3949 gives -0.11 mag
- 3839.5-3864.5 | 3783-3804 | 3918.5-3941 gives -0.10 mag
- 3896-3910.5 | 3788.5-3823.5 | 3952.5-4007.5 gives -0.13 mag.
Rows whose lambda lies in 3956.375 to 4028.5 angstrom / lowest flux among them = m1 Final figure 19.92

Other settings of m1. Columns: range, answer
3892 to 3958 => 22.07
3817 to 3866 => 18.88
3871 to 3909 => 19.32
